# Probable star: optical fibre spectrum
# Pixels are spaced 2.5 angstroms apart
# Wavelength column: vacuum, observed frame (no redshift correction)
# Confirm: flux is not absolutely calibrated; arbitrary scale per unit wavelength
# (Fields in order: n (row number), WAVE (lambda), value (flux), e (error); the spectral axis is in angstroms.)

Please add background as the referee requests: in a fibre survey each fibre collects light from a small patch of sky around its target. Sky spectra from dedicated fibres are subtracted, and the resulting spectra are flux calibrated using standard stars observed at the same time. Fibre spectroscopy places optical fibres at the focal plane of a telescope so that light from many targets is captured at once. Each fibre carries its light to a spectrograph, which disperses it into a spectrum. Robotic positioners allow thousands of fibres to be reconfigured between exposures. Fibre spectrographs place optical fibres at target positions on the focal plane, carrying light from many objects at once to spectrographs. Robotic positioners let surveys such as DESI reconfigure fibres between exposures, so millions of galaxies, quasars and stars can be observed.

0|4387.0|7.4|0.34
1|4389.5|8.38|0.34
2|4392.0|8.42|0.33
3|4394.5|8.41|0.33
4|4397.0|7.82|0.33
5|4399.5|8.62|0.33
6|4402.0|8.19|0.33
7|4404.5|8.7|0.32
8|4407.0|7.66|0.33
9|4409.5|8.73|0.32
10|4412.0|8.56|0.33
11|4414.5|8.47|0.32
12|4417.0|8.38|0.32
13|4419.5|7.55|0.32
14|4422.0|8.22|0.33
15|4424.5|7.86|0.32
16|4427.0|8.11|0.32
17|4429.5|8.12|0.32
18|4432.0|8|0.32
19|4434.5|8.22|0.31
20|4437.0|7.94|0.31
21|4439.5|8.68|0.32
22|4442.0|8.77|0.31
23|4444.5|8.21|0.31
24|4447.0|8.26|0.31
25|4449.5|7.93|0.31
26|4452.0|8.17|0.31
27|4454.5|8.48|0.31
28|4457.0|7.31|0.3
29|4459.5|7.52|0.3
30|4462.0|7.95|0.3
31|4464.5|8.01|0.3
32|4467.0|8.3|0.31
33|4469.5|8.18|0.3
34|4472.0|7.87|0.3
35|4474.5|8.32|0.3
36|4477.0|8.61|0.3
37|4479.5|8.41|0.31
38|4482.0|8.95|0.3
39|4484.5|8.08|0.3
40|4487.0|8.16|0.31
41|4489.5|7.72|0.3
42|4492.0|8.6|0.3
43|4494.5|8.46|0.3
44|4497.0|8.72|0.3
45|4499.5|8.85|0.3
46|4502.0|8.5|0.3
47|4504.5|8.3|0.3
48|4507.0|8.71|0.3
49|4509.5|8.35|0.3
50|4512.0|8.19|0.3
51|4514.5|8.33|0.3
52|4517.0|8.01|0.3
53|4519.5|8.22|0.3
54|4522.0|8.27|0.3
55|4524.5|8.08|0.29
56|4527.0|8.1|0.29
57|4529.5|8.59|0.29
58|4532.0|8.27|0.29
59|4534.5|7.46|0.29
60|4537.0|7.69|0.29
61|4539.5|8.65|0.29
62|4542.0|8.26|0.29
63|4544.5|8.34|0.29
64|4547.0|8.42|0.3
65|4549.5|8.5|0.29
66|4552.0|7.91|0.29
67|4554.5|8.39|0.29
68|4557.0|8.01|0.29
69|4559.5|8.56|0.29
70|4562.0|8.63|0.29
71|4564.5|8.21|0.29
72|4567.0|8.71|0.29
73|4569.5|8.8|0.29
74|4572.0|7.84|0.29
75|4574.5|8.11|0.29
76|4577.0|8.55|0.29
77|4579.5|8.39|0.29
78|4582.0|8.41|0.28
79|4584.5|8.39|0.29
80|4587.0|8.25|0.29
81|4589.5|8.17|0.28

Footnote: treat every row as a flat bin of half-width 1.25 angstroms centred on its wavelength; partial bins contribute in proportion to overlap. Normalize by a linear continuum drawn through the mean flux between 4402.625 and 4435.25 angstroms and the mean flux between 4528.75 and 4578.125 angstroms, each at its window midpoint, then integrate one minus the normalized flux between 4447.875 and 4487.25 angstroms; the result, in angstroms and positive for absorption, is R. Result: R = 0.4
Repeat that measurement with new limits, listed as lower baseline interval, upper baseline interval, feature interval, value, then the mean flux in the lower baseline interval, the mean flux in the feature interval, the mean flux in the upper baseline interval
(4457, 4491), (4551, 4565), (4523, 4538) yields 0.4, 8.13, 8.04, 8.3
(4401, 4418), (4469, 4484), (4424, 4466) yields 1.5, 8.39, 8.1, 8.38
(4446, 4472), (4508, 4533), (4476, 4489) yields -0.5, 8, 8.4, 8.25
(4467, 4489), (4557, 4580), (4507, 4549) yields 0.7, 8.3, 8.22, 8.4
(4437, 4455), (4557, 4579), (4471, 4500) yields -0.1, 8.32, 8.39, 8.4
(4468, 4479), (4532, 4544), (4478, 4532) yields -1.3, 8.26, 8.36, 8.06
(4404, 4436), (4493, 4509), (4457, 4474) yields 0.9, 8.18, 7.94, 8.58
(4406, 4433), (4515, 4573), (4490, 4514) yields -0.8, 8.16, 8.49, 8.26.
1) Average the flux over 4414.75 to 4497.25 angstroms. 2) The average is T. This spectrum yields 8.18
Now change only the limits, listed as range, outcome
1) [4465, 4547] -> 8.3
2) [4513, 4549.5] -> 8.2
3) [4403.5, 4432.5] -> 8.2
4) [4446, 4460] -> 7.96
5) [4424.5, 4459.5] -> 8.13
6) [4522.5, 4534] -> 8.21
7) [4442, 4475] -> 8.06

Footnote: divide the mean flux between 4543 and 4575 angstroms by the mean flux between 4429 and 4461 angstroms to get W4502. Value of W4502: 1.03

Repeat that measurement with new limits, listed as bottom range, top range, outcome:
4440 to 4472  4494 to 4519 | 1.04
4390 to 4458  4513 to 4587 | 1.01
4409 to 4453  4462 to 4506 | 1.01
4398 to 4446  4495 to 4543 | 1.00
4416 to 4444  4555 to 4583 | 1.03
